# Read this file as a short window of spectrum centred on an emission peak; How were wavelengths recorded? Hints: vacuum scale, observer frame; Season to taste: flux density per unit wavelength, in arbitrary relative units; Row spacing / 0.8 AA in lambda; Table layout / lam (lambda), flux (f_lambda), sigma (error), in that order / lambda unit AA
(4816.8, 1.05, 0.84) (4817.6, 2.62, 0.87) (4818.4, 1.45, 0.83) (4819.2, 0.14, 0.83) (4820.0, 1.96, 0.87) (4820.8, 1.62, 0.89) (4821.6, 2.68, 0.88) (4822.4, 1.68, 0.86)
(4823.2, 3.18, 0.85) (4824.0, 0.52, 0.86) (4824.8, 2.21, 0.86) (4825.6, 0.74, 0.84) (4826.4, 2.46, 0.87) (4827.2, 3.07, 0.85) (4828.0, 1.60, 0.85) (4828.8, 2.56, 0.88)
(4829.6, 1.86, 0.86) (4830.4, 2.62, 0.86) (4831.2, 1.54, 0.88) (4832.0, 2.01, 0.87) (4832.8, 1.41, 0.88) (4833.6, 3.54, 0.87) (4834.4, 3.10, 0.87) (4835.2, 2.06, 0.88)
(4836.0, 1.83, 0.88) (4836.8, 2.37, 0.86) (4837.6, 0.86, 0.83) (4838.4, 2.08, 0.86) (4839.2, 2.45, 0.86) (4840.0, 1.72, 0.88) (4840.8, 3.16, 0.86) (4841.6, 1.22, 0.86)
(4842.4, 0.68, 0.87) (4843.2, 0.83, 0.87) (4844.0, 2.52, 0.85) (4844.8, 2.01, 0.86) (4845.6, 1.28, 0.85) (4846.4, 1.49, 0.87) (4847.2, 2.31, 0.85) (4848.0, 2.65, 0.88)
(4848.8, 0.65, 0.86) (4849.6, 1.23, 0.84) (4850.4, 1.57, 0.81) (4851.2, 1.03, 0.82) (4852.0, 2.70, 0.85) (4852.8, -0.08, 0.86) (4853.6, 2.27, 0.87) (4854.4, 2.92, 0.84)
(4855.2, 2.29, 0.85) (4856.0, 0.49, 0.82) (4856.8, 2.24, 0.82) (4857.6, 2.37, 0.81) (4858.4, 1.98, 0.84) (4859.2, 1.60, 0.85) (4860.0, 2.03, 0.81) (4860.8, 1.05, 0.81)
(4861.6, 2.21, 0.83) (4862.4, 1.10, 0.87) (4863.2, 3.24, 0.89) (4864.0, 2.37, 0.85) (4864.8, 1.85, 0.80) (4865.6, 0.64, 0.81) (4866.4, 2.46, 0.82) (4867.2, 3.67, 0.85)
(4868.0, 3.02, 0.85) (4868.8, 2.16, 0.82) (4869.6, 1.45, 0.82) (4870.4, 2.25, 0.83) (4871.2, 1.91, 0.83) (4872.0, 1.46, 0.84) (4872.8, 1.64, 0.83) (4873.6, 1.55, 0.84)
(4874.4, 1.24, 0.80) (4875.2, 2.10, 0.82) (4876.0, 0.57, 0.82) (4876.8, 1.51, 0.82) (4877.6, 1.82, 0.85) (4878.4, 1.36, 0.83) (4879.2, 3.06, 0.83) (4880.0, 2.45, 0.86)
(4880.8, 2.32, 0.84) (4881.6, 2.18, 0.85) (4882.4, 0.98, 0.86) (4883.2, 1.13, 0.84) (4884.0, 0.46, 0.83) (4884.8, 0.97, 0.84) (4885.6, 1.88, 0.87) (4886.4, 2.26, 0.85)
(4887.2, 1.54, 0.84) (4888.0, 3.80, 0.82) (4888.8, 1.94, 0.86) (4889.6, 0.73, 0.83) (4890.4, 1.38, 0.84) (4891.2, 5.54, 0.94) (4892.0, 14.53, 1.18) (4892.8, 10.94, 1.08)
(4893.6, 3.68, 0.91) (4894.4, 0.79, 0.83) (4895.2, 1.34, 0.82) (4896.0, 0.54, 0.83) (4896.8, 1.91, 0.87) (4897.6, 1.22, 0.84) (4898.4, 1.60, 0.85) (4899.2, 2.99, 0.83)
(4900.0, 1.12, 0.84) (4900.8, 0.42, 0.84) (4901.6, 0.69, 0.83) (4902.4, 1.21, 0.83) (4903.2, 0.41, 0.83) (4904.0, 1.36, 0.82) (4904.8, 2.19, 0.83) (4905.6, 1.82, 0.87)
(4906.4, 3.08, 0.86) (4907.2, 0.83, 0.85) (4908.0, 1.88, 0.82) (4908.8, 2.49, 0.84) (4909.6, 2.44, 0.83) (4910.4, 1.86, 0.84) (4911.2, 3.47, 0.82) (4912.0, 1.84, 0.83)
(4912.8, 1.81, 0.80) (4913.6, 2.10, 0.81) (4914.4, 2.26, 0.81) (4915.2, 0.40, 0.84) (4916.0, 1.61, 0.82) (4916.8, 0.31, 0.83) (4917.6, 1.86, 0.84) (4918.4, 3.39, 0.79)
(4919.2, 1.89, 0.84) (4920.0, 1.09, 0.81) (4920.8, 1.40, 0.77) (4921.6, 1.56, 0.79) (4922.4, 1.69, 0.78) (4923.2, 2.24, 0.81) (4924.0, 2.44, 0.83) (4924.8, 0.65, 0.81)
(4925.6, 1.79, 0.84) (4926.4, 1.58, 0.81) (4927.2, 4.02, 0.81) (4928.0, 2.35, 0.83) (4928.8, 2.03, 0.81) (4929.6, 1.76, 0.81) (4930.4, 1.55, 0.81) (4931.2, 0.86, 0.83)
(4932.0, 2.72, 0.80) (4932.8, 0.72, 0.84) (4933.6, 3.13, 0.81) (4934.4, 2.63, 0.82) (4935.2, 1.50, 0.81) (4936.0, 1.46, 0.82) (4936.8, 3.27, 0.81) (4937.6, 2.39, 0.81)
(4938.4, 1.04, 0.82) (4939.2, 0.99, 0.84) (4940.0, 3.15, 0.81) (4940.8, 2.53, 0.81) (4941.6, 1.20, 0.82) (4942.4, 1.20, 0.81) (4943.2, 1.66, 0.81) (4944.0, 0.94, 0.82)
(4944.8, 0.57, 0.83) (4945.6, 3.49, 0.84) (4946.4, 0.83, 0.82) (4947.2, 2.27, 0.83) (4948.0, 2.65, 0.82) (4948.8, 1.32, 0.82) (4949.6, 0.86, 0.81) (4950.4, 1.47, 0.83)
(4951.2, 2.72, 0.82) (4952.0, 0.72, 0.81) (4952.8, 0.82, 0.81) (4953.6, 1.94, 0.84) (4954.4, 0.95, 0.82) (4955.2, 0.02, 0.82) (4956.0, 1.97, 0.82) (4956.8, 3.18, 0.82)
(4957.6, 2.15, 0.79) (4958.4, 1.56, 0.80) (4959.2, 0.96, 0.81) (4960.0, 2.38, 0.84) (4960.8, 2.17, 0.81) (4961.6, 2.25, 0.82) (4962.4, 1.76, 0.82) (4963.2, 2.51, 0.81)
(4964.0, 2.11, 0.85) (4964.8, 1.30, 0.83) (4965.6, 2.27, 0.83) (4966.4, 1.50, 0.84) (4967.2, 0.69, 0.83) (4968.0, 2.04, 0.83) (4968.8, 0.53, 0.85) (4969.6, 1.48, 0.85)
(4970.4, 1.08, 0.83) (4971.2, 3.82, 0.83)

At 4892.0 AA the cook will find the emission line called H-beta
